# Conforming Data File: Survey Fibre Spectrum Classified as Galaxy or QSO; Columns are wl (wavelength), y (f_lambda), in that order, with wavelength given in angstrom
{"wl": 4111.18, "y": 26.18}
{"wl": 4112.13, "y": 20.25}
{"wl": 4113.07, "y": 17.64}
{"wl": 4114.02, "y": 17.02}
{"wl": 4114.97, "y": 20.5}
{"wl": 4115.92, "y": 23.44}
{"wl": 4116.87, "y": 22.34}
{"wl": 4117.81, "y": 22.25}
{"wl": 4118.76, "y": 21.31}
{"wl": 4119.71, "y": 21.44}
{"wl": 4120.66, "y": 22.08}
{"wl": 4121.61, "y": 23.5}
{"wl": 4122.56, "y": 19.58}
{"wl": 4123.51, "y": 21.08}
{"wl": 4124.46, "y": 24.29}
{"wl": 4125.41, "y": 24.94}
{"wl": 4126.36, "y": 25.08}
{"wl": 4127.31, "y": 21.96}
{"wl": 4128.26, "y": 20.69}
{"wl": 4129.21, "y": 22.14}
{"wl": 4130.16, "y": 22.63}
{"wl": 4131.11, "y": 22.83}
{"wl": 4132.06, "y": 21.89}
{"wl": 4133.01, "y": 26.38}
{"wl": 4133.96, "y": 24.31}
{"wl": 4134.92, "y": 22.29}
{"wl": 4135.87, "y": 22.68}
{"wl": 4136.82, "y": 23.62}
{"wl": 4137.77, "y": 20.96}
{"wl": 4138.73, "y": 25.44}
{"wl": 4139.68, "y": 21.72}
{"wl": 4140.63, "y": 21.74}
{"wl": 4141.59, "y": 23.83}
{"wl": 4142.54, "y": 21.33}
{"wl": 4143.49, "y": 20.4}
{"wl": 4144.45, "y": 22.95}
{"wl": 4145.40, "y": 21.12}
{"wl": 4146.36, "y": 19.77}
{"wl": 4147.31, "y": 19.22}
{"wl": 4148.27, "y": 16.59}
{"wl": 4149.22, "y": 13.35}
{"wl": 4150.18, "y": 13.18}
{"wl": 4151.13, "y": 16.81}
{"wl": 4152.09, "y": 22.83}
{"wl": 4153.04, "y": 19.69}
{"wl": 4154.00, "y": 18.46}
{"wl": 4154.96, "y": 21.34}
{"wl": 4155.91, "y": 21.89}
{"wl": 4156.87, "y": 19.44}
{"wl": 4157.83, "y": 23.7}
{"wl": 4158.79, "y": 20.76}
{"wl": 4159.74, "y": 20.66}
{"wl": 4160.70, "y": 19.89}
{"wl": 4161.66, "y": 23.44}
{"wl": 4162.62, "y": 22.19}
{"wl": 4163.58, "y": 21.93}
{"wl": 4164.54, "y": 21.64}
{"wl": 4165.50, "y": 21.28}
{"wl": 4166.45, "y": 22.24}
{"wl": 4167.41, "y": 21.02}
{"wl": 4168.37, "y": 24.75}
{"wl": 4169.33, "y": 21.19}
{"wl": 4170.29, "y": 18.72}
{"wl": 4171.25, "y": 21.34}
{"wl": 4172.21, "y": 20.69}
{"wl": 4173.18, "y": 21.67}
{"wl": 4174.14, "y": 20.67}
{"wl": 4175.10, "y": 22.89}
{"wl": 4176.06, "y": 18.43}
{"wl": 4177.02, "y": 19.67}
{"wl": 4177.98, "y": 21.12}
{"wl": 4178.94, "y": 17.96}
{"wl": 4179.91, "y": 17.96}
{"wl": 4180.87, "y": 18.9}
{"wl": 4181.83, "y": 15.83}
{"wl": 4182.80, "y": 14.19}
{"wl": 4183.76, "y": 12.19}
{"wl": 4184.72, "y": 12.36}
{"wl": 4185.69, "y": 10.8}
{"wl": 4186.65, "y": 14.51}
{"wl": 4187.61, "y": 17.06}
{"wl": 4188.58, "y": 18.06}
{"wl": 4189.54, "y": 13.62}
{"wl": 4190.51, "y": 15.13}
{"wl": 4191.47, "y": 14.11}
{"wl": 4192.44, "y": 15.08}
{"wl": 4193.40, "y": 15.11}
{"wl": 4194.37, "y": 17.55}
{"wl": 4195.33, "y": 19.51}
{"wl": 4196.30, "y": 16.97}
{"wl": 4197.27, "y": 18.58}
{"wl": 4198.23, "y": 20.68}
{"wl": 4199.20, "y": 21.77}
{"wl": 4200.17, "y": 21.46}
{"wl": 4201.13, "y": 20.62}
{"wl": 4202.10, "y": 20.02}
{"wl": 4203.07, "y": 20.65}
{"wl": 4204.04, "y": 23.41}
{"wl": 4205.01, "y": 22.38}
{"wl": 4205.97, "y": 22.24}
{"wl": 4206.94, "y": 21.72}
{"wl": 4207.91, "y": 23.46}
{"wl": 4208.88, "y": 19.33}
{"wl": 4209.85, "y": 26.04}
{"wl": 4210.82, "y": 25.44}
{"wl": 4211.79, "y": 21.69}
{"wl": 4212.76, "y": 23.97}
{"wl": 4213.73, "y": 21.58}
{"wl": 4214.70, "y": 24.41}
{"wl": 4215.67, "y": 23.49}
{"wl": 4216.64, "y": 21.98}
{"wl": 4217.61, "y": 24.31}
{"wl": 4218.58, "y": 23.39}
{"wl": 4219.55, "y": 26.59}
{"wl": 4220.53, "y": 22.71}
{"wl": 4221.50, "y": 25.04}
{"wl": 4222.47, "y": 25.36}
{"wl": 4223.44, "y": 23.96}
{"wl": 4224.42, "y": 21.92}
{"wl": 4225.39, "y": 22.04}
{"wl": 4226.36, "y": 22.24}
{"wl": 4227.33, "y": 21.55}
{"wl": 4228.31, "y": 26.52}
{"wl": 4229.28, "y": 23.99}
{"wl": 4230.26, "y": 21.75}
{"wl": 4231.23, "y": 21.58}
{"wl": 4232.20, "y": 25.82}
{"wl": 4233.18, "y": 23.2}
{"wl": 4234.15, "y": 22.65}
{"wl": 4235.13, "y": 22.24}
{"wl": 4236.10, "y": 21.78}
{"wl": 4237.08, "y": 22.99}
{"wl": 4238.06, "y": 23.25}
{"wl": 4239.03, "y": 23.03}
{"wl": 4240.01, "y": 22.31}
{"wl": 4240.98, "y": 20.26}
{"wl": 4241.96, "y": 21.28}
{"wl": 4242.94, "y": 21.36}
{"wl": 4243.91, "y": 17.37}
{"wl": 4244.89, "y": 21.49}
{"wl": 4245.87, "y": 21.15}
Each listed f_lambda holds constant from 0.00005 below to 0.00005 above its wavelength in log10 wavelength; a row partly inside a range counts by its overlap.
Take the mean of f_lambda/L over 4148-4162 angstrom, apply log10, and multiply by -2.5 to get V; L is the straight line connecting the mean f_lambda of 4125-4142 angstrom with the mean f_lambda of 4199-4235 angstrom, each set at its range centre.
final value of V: 0.18 mag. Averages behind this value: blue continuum 23.1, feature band 19.5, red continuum 23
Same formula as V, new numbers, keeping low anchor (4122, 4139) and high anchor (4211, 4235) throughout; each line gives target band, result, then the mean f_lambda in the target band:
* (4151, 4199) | 0.22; 19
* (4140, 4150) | 0.16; 19.8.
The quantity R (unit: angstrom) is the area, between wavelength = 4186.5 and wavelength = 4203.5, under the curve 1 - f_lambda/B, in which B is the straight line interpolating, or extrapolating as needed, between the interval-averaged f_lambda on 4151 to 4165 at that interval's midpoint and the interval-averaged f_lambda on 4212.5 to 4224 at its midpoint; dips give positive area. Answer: 3.69 angstrom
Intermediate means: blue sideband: 21.1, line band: 17.9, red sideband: 23.9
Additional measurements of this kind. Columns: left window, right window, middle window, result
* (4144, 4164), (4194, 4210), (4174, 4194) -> 4.0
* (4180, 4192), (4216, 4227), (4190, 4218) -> -2.1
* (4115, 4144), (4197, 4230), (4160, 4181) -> 1.6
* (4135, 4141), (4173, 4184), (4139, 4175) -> 0.0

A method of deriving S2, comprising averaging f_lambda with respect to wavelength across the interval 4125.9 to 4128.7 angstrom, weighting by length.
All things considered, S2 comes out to 22.6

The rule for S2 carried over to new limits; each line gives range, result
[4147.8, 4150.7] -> 14.4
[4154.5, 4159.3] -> 21.4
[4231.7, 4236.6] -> 23.1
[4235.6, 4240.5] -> 22.7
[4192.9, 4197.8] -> 17.6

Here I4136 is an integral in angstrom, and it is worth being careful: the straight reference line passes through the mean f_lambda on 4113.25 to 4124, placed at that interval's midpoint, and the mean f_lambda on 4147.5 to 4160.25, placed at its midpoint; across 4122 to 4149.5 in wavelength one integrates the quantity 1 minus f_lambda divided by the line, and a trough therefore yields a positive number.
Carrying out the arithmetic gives -2.4 angstrom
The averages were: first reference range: 21.2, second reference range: 19.1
